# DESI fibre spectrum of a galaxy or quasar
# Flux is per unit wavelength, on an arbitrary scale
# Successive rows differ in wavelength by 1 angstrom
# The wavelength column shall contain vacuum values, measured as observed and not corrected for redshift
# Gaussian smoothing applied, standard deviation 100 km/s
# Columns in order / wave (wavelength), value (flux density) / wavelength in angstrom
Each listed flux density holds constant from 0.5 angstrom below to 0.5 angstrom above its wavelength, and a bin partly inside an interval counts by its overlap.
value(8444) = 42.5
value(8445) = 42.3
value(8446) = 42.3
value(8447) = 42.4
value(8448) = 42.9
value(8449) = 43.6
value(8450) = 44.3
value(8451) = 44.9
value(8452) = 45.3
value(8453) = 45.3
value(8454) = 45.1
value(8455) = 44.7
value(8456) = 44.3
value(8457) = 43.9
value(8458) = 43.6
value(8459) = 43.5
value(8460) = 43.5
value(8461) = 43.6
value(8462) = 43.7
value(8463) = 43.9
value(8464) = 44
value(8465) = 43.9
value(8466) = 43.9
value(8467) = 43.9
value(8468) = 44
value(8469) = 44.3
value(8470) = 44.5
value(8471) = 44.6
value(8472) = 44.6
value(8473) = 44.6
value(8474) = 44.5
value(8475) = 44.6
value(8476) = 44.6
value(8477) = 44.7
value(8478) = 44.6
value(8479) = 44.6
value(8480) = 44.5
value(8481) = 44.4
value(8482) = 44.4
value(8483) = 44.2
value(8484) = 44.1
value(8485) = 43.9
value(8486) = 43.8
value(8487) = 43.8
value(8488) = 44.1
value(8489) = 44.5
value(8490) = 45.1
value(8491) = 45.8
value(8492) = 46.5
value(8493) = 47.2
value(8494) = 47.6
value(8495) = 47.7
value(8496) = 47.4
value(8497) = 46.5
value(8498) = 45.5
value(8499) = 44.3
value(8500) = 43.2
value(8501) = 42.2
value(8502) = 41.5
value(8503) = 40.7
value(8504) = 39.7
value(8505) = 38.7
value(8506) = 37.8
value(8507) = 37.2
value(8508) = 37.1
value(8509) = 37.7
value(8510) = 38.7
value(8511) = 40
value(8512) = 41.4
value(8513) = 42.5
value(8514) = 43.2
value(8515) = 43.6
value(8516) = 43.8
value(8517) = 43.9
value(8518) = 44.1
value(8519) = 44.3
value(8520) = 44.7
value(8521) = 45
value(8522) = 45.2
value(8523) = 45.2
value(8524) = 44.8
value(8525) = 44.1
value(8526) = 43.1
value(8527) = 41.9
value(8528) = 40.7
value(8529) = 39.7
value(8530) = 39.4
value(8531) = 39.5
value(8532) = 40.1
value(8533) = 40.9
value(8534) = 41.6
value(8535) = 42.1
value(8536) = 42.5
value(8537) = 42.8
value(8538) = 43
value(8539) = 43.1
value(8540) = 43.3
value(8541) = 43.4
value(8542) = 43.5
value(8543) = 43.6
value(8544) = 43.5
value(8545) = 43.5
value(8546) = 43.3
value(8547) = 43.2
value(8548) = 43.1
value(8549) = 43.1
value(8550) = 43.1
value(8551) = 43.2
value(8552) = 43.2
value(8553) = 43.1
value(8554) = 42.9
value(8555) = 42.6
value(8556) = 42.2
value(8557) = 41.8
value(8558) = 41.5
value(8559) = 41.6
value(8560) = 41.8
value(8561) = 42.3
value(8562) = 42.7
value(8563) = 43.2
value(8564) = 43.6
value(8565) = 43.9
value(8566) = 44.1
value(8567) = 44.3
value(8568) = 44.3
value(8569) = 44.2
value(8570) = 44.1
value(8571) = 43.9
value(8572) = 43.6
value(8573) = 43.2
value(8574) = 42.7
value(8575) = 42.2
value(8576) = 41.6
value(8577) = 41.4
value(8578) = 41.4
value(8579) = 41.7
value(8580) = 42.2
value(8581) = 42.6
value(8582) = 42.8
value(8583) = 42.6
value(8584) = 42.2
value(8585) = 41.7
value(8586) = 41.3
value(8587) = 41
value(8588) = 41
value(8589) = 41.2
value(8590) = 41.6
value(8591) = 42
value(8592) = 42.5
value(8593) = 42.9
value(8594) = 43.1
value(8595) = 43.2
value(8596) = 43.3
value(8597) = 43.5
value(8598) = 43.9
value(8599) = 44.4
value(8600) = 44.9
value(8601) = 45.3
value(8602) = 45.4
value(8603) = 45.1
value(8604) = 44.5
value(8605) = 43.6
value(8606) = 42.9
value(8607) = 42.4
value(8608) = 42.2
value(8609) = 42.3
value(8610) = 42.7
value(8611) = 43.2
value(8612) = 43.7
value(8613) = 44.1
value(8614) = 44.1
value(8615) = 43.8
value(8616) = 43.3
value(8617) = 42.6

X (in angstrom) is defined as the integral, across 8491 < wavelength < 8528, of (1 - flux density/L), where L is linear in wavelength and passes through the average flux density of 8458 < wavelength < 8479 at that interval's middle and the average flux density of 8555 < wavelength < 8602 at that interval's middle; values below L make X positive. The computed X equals 0.5 angstrom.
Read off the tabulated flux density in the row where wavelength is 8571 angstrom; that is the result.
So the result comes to 43.9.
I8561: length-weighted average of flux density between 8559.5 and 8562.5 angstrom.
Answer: 42.3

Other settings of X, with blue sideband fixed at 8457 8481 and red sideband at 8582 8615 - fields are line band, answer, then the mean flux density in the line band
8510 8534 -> 0.6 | 42.6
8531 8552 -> 0.4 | 42.7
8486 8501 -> -0.5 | 45.5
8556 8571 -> 0.1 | 43.1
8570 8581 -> 0.2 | 42.5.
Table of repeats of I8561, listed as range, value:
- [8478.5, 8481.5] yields 44.5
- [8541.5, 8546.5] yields 43.5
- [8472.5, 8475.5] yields 44.6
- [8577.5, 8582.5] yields 42.1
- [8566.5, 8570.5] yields 44.2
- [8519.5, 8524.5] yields 45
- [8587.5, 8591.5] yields 41.5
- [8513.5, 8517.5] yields 43.6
